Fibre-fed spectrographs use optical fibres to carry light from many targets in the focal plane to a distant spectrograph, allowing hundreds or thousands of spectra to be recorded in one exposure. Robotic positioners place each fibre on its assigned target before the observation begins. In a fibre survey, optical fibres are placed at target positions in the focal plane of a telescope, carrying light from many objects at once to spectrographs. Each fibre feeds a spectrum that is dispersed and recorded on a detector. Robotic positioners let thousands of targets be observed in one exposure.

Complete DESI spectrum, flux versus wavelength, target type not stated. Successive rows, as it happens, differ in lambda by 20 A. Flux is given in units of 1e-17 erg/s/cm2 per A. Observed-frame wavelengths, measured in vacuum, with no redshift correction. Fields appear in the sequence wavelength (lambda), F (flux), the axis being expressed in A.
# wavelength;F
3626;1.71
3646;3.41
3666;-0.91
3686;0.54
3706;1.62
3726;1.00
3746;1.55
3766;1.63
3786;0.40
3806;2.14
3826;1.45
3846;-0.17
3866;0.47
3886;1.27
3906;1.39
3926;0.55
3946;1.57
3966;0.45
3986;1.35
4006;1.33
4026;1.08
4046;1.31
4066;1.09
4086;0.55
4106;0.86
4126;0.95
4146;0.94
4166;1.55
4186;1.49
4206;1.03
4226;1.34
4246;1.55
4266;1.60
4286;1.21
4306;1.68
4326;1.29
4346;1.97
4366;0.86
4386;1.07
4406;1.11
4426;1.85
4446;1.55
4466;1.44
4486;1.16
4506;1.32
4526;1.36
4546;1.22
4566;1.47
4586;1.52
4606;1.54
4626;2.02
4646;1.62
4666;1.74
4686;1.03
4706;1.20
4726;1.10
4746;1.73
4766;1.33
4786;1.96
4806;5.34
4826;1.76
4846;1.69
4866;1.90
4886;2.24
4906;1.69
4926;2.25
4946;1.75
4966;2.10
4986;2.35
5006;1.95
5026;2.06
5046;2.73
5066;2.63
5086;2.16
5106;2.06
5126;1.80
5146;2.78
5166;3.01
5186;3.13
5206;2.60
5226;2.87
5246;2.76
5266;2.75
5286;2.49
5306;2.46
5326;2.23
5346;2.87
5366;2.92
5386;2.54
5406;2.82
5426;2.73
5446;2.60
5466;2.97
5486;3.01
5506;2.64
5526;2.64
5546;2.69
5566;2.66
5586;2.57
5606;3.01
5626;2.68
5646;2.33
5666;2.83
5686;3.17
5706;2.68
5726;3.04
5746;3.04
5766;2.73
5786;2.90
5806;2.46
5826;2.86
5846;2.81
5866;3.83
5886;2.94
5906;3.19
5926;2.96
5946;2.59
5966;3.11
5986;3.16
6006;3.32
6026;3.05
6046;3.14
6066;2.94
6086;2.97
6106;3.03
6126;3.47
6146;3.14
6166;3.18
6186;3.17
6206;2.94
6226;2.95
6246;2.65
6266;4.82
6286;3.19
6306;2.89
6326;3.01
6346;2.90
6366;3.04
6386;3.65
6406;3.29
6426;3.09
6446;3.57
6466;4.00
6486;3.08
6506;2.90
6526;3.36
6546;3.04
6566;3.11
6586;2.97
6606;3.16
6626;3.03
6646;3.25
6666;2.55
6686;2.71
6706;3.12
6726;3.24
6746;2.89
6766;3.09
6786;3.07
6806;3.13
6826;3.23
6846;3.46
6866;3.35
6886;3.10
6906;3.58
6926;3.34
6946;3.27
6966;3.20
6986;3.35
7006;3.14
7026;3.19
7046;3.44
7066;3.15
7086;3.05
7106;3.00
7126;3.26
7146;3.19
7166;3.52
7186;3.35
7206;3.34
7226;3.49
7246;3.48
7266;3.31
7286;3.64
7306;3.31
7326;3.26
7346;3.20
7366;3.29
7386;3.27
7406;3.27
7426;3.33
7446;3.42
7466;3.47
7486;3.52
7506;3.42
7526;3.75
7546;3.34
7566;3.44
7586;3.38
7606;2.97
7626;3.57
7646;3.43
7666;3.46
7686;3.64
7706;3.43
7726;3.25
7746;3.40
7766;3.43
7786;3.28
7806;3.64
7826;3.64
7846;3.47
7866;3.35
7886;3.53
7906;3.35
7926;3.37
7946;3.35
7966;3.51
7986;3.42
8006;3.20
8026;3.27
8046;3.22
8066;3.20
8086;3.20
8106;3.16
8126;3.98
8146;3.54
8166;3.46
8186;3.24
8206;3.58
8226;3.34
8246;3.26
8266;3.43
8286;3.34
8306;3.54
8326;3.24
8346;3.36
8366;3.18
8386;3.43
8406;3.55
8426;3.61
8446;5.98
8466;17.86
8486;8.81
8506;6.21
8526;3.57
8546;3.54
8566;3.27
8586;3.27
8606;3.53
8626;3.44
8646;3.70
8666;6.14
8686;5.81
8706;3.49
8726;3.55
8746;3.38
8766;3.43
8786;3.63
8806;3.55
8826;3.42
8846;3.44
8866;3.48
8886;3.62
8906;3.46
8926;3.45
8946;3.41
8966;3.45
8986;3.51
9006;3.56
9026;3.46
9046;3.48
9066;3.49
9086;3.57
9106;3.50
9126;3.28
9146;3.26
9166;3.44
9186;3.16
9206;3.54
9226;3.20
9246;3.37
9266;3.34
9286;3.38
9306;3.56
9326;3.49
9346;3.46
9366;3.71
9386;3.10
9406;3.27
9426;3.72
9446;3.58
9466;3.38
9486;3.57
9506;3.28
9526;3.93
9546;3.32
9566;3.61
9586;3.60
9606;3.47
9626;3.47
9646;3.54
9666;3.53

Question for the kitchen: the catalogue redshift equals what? 0.29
